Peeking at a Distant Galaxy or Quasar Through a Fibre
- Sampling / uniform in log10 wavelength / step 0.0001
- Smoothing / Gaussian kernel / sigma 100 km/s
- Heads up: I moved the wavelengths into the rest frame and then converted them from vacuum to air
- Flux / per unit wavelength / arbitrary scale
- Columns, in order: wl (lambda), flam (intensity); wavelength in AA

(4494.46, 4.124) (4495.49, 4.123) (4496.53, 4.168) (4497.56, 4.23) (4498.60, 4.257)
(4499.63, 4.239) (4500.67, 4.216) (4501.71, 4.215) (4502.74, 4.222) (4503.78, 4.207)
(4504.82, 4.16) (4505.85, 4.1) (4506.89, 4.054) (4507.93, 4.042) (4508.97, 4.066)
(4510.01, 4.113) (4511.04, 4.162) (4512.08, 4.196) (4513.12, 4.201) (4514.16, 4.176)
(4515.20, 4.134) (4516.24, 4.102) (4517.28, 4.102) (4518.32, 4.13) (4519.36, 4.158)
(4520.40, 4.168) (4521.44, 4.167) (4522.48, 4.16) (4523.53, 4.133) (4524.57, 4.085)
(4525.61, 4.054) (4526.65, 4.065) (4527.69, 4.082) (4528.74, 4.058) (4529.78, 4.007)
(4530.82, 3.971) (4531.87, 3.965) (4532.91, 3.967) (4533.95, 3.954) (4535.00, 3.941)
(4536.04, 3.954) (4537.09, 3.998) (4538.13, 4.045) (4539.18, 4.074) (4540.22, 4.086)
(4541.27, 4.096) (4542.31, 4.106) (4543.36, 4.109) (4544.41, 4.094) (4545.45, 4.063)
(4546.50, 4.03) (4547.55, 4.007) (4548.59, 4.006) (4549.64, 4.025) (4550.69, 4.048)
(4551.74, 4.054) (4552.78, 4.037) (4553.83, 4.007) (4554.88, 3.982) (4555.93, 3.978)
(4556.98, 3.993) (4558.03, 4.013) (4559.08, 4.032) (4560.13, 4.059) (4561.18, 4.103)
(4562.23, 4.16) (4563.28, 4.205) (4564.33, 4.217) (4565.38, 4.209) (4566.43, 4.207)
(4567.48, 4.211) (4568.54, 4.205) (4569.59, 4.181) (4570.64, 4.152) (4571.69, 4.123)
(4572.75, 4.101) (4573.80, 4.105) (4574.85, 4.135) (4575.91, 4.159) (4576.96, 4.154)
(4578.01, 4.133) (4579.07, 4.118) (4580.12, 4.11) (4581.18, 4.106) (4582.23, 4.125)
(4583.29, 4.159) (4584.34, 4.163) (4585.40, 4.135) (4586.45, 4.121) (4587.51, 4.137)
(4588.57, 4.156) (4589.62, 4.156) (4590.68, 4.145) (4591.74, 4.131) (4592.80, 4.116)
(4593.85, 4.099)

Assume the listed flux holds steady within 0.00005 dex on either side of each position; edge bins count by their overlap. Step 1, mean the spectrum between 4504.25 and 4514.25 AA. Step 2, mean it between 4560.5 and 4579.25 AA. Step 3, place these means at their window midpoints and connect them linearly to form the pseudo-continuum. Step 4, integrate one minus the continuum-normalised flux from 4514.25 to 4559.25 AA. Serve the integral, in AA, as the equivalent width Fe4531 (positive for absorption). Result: 1.0 AA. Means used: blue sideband 4.13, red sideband 4.16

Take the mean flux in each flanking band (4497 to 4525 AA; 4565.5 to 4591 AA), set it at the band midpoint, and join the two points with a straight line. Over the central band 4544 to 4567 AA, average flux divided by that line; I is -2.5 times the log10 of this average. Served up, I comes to 0.02 mag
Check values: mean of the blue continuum 4.16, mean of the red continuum 4.15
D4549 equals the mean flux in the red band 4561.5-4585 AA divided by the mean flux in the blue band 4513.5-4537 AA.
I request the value 1.0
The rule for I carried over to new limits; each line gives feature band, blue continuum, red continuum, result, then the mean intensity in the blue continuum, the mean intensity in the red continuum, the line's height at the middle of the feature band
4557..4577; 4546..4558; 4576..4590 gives -0.017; 4.02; 4.14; 4.08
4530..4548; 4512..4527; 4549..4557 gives 0.010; 4.13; 4.02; 4.06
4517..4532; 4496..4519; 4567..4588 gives 0.017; 4.16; 4.14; 4.15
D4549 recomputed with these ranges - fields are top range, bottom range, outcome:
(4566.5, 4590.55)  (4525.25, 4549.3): 1.03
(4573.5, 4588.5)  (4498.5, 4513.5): 0.99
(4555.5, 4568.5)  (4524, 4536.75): 1.03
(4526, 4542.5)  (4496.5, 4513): 0.97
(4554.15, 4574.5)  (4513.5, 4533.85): 1.01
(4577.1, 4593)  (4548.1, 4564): 1.02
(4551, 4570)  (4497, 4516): 0.98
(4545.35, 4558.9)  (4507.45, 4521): 0.97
